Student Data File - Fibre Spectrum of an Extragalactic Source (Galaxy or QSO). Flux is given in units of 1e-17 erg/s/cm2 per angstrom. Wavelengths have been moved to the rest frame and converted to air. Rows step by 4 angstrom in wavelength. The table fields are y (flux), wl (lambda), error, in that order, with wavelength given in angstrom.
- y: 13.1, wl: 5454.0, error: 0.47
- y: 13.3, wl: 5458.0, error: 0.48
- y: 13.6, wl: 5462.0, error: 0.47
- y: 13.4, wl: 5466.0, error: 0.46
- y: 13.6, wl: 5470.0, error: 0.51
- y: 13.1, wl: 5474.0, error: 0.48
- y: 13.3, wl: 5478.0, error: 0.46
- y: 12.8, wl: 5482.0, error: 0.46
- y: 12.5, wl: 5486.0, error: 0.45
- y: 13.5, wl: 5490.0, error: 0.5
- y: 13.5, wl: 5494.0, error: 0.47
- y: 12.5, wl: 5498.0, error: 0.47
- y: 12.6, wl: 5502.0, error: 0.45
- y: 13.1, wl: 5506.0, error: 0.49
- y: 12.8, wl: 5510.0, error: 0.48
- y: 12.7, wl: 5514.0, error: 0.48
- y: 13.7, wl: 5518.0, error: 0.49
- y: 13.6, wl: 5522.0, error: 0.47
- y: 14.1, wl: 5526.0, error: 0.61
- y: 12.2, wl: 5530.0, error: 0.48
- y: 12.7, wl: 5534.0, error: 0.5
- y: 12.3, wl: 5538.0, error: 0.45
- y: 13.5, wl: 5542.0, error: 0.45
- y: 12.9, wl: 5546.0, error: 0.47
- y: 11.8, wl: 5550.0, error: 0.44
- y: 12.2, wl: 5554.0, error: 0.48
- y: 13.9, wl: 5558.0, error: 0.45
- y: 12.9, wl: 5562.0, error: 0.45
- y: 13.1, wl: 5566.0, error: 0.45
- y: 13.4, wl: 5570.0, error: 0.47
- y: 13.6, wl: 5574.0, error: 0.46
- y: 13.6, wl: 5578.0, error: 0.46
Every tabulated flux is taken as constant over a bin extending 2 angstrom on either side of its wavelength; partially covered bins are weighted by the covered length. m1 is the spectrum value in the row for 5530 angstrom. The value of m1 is 12.2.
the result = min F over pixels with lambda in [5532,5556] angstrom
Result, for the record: 11.8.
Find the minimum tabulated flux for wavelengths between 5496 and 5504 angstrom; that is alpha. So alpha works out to 12.5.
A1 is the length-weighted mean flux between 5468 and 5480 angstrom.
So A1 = 13.3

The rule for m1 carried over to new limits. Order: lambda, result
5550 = 11.8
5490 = 13.5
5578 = 13.6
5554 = 12.2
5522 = 13.6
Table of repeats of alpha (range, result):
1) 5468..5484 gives 12.8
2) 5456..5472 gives 13.3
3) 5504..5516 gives 12.7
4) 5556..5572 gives 12.9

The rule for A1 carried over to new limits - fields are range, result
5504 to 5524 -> 13.2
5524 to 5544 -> 13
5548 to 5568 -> 12.8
